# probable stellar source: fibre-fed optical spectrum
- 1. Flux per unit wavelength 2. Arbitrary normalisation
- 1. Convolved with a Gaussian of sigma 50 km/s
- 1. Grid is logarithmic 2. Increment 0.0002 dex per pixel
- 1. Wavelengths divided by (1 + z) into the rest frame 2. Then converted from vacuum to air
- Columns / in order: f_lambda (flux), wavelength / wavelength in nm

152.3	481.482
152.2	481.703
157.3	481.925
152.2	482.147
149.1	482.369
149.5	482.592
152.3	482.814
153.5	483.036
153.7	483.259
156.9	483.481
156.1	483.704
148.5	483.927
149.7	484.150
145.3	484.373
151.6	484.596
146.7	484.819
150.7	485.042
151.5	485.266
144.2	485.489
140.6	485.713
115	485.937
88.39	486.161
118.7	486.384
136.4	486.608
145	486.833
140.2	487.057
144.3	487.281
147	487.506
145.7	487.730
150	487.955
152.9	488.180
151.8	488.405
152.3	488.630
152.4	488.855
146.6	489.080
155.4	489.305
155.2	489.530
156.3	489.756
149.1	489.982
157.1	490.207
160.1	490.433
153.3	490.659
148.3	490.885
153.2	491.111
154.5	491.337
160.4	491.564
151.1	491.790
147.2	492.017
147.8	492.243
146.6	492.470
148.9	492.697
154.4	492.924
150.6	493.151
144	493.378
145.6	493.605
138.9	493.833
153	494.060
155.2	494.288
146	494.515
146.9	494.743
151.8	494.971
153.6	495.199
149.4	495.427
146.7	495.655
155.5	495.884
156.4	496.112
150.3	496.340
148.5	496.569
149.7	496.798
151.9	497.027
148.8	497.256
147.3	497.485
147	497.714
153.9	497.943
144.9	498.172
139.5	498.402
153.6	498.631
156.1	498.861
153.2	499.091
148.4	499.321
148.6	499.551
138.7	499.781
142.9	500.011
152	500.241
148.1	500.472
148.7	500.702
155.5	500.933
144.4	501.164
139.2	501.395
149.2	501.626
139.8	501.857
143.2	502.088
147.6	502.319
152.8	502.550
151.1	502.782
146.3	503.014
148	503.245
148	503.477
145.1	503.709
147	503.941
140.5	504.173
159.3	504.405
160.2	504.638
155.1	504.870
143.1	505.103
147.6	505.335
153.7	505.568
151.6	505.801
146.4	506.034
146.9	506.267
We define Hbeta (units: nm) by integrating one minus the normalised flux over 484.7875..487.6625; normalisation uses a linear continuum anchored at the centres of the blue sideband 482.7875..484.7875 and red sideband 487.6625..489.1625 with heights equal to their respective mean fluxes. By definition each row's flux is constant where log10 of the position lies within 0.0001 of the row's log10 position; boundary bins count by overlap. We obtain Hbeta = 0.29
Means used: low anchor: 152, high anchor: 150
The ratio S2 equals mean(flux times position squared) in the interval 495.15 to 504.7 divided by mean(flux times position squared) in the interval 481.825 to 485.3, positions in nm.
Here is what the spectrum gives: 1.0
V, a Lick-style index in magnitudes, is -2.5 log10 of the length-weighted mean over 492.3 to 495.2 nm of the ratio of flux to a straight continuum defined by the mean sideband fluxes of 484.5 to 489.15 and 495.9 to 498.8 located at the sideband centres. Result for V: -0.01 mag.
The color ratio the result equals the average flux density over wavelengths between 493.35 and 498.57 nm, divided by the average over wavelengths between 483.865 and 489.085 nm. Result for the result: 1.05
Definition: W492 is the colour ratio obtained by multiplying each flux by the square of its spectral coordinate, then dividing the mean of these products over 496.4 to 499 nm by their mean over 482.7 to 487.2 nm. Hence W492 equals 1.1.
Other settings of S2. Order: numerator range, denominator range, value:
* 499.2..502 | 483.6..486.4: 1.12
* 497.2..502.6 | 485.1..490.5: 1.08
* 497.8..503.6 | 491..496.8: 1.01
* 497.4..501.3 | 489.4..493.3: 1.00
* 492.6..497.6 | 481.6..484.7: 1.03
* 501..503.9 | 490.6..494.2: 1.02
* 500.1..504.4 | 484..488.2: 1.12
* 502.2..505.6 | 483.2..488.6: 1.13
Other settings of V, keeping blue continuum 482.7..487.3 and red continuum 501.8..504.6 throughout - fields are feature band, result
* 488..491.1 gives -0.07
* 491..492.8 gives -0.05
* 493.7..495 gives -0.02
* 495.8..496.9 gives -0.05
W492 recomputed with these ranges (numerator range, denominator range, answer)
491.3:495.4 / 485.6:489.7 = 1.08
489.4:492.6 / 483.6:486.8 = 1.13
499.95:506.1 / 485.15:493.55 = 1.07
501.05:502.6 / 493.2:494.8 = 1.02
